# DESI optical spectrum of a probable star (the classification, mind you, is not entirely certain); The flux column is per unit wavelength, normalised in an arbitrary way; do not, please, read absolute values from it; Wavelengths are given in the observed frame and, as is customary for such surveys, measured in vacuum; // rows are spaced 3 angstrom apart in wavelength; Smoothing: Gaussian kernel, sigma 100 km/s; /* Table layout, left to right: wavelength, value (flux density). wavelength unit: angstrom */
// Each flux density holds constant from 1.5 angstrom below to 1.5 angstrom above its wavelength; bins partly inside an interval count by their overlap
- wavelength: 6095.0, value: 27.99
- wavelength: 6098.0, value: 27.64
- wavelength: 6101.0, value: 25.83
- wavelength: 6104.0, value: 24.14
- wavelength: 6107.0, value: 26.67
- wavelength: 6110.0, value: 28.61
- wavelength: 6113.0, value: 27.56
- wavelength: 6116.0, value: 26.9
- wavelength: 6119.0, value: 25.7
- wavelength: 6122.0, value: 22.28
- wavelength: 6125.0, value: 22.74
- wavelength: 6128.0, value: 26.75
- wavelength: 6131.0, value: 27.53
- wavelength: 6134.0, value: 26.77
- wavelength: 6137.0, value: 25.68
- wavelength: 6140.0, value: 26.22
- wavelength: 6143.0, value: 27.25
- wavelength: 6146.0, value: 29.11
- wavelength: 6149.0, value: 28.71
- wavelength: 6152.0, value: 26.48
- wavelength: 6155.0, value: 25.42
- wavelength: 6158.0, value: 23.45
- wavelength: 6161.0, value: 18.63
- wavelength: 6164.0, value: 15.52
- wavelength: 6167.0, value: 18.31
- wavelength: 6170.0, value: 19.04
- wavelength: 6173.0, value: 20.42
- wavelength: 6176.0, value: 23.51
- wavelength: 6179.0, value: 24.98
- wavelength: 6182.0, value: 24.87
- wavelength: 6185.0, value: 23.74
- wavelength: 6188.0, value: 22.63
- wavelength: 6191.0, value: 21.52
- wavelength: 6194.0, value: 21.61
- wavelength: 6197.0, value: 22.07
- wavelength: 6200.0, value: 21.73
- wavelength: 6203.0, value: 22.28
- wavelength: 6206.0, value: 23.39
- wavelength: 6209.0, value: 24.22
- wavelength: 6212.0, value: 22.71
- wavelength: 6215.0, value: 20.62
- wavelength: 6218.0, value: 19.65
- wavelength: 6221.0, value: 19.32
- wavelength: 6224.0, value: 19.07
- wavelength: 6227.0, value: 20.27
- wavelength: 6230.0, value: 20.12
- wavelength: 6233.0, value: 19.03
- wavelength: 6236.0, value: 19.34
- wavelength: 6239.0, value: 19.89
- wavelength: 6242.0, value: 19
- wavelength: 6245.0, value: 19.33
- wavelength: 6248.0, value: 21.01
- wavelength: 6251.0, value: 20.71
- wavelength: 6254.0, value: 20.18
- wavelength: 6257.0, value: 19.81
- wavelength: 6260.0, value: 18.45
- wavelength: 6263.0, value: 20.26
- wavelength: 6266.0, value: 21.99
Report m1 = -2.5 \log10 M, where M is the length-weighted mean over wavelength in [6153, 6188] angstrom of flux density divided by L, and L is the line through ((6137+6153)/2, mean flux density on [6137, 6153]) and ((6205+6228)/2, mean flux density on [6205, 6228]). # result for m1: 0.16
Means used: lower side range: 27.4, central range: 21.7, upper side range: 21.1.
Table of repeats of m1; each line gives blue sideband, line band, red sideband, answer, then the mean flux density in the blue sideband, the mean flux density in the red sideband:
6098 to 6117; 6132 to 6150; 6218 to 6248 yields -0.10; 26.7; 19.6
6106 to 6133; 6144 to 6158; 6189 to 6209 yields -0.10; 26.1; 22.3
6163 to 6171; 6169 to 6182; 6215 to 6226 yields -0.24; 17.7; 19.6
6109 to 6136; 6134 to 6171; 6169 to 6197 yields 0.02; 26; 22.5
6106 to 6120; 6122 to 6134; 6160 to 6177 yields -0.02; 27.2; 19.1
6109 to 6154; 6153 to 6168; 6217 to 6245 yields 0.19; 26.5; 19.5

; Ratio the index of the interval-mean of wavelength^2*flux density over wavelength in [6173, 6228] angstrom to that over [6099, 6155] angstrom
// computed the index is 0.86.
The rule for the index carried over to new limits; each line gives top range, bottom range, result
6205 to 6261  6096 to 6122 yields 0.80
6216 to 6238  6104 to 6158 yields 0.77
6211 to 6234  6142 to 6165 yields 0.84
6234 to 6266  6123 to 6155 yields 0.78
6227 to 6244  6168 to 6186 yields 0.88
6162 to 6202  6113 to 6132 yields 0.86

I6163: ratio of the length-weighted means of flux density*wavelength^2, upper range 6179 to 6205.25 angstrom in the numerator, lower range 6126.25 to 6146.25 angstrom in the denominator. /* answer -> 0.86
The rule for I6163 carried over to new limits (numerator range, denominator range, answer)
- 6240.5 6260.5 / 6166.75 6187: 0.91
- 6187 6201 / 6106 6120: 0.83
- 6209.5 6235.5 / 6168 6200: 0.92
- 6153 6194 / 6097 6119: 0.83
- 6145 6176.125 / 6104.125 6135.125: 0.87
